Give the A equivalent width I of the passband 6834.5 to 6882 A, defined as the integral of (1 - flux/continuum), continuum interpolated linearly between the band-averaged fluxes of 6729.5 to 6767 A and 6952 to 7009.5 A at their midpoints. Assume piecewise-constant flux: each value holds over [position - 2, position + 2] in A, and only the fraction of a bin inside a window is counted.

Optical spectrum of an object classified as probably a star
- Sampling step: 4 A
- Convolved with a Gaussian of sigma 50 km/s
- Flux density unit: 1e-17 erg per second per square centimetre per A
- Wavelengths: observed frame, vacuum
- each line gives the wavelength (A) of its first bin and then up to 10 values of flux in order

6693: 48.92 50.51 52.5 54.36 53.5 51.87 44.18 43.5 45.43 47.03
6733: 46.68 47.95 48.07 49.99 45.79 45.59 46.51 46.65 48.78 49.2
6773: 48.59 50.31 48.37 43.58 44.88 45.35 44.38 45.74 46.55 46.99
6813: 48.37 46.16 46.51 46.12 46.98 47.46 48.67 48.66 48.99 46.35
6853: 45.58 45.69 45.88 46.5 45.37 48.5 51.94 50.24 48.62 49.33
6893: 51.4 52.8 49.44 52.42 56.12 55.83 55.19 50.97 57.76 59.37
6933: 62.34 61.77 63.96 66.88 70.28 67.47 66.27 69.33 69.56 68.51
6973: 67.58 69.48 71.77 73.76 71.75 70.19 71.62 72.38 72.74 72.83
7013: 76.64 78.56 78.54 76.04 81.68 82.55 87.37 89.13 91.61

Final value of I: 8.6 A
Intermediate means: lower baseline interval 47.3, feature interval 47.6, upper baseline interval 70.3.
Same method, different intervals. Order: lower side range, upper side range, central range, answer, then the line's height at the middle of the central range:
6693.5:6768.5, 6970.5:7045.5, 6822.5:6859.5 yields 7.6 A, 59.4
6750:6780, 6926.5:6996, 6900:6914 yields 1.9 A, 62.2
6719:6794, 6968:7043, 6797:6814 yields 2.0 A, 52.6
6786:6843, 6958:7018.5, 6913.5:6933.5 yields 1.8 A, 62.3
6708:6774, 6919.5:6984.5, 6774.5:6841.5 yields 8.1 A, 53.2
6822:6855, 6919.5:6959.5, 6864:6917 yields 4.3 A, 55.4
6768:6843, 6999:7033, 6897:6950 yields 4.6 A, 63.5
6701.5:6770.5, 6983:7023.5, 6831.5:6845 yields 2.2 A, 57.9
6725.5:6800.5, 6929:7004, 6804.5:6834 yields 3.4 A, 52.9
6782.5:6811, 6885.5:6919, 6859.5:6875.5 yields 1.1 A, 50.2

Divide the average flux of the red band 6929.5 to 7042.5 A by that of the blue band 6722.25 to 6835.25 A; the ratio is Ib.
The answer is 1.54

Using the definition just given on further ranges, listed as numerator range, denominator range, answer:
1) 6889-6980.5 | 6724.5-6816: 1.30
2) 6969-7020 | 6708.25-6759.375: 1.53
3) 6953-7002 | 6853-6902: 1.44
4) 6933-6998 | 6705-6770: 1.44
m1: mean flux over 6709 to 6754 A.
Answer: 47.2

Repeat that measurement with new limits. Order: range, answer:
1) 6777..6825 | 46.3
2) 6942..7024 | 71.3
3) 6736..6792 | 47.4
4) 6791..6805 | 45.4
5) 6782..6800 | 44.8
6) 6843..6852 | 47.4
